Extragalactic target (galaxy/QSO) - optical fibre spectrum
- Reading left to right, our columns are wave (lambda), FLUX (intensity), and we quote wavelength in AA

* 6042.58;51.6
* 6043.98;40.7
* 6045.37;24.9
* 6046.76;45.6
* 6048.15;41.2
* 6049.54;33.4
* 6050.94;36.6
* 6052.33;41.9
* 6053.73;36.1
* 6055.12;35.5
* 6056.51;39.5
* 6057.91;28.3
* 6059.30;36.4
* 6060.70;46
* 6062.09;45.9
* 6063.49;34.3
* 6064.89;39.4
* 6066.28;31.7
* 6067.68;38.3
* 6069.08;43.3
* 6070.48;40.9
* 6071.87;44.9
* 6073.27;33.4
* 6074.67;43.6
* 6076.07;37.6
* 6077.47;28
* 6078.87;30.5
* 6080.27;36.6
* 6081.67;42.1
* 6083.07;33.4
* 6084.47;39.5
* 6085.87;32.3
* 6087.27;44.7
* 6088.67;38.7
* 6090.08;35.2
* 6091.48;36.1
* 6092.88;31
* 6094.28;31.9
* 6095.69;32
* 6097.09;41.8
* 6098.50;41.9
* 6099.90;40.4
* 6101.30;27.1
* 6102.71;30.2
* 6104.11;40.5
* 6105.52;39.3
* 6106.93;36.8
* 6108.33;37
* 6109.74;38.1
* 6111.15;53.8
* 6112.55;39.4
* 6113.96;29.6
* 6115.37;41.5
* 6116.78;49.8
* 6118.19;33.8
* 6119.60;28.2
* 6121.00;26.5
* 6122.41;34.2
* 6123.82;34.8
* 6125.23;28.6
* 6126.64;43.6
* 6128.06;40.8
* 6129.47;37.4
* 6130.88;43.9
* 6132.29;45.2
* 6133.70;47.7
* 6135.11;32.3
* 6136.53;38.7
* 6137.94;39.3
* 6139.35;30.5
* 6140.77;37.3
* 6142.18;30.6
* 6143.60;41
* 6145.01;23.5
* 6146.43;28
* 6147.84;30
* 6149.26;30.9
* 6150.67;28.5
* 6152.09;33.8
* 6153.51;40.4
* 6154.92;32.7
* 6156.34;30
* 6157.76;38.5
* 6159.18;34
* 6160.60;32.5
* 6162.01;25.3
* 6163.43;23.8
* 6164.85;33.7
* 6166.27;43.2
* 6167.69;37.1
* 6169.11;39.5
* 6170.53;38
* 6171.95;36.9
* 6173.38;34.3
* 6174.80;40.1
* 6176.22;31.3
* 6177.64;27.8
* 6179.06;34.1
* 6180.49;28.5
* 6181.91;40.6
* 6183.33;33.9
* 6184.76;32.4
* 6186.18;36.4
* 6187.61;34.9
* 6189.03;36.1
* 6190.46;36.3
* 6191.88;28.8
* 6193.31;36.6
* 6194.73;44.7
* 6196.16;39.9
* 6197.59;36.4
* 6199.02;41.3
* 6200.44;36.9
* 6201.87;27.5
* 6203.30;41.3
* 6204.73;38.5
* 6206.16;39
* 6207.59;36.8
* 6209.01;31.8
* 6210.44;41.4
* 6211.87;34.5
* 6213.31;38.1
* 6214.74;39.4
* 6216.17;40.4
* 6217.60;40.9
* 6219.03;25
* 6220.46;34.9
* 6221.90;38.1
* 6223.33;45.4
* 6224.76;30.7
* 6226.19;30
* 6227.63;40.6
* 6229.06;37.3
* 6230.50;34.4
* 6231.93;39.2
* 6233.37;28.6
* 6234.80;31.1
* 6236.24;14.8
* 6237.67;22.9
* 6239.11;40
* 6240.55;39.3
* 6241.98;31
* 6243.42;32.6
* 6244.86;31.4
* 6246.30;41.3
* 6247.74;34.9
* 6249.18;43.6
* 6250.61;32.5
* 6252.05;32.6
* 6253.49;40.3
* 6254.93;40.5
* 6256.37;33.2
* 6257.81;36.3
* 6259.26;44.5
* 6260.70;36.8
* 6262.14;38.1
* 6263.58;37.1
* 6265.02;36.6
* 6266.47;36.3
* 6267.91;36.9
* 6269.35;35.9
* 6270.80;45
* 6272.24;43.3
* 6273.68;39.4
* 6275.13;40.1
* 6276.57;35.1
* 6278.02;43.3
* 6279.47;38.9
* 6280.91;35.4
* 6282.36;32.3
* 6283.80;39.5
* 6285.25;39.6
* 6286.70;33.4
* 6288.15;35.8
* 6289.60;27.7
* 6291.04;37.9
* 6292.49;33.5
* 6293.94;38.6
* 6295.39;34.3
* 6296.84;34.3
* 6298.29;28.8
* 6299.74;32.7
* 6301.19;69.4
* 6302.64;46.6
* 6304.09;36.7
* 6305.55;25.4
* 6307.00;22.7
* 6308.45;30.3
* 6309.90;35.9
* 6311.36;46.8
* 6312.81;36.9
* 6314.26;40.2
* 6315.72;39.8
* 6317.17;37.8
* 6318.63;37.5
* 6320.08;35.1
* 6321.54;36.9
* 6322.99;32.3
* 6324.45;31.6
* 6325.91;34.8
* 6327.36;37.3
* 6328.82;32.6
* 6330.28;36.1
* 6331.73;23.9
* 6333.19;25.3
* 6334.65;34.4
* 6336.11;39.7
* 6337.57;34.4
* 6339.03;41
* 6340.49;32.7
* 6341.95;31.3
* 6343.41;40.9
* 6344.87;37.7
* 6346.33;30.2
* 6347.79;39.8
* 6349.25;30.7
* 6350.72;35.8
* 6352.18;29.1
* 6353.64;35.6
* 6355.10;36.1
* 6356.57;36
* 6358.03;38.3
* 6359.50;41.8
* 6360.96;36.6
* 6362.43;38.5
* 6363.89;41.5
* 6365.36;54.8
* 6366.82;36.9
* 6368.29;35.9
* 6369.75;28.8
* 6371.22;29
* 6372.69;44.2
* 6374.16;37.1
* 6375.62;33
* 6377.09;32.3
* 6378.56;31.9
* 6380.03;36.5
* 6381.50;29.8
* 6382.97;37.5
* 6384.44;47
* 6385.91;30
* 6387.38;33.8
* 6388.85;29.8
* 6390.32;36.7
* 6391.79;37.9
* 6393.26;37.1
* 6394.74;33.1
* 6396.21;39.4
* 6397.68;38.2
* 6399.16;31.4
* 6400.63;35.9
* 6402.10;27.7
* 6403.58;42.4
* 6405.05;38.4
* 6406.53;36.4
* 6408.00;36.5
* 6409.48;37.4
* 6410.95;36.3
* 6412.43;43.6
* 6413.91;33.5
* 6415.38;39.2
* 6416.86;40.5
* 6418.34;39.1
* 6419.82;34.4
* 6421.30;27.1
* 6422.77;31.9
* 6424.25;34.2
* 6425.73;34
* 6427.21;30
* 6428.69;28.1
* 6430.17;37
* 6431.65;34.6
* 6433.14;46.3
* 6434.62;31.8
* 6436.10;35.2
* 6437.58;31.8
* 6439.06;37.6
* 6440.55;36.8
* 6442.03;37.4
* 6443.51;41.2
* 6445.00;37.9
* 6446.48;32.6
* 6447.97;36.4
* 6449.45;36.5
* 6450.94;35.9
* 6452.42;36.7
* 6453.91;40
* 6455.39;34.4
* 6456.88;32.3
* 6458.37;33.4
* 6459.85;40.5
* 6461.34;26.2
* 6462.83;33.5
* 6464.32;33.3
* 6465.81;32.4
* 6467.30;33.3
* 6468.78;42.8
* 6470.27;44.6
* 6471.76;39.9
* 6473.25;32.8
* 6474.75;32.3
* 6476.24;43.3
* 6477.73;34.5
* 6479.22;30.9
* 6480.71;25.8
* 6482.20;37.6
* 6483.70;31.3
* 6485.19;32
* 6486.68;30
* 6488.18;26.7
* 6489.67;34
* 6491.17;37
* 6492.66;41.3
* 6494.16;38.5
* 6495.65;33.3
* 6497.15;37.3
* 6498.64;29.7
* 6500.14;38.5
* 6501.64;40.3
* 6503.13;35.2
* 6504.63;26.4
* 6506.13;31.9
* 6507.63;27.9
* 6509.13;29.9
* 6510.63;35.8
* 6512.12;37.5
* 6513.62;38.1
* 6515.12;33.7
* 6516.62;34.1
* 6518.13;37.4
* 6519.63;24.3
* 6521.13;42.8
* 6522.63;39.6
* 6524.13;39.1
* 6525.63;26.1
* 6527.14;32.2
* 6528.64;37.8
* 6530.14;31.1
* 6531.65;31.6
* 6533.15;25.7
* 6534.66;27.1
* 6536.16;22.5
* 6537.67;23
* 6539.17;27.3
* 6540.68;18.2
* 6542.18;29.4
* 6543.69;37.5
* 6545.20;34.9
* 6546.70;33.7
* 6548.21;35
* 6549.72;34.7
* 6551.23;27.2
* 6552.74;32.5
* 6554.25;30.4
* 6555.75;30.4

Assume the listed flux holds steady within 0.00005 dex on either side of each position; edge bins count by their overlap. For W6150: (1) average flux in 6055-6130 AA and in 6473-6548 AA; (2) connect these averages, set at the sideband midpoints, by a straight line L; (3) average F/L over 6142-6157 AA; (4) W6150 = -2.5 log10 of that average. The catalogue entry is 0.15 mag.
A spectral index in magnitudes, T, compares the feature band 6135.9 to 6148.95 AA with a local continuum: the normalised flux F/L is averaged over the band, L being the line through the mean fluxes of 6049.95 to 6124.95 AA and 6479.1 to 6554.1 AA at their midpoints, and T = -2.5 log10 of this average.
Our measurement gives 0.11 mag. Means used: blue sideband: 37.1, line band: 33.1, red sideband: 32.5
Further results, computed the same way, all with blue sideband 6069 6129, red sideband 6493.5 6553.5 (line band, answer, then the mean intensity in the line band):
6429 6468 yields -0.07 mag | 35.5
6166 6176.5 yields -0.04 mag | 37.6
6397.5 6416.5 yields -0.09 mag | 36.7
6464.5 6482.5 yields -0.09 mag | 35.7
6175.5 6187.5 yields 0.09 mag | 33.2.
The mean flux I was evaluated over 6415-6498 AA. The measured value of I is 35.1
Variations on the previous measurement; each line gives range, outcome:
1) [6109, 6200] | 35.6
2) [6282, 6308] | 36.1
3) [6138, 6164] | 32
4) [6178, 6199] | 35.7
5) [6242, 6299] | 36.8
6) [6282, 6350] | 35.6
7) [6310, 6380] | 36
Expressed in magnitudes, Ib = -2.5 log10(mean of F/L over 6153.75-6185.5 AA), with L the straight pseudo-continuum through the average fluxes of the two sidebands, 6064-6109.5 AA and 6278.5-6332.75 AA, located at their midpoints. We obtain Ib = 0.074 mag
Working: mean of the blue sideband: 36.9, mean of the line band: 34.1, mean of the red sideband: 35.9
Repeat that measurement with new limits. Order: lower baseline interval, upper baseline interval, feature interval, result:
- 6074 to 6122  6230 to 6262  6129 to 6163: 0.05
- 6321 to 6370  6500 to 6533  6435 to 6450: -0.05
